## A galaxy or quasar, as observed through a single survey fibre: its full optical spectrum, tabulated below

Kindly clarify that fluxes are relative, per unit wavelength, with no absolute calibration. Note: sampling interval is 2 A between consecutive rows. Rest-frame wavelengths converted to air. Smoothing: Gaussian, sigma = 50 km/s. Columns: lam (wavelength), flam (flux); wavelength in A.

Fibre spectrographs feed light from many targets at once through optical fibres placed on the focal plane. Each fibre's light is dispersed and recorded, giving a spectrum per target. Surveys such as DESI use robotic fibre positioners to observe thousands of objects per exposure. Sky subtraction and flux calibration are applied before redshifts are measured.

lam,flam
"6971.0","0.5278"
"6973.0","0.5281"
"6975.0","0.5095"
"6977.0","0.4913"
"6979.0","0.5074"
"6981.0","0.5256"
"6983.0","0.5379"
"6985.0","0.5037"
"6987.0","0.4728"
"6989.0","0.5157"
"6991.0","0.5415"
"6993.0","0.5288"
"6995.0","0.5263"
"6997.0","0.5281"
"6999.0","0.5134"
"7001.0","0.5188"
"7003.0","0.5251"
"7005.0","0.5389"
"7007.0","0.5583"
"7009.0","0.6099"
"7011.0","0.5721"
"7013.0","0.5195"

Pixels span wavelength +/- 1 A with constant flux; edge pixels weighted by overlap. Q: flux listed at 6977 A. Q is 0.4913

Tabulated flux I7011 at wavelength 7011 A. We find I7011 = 0.5721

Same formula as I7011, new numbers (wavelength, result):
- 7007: 0.5583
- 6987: 0.4728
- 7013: 0.5195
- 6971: 0.5278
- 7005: 0.5389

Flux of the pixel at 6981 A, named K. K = 0.5256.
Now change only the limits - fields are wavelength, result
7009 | 0.6099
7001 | 0.5188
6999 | 0.5134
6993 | 0.5288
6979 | 0.5074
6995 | 0.5263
